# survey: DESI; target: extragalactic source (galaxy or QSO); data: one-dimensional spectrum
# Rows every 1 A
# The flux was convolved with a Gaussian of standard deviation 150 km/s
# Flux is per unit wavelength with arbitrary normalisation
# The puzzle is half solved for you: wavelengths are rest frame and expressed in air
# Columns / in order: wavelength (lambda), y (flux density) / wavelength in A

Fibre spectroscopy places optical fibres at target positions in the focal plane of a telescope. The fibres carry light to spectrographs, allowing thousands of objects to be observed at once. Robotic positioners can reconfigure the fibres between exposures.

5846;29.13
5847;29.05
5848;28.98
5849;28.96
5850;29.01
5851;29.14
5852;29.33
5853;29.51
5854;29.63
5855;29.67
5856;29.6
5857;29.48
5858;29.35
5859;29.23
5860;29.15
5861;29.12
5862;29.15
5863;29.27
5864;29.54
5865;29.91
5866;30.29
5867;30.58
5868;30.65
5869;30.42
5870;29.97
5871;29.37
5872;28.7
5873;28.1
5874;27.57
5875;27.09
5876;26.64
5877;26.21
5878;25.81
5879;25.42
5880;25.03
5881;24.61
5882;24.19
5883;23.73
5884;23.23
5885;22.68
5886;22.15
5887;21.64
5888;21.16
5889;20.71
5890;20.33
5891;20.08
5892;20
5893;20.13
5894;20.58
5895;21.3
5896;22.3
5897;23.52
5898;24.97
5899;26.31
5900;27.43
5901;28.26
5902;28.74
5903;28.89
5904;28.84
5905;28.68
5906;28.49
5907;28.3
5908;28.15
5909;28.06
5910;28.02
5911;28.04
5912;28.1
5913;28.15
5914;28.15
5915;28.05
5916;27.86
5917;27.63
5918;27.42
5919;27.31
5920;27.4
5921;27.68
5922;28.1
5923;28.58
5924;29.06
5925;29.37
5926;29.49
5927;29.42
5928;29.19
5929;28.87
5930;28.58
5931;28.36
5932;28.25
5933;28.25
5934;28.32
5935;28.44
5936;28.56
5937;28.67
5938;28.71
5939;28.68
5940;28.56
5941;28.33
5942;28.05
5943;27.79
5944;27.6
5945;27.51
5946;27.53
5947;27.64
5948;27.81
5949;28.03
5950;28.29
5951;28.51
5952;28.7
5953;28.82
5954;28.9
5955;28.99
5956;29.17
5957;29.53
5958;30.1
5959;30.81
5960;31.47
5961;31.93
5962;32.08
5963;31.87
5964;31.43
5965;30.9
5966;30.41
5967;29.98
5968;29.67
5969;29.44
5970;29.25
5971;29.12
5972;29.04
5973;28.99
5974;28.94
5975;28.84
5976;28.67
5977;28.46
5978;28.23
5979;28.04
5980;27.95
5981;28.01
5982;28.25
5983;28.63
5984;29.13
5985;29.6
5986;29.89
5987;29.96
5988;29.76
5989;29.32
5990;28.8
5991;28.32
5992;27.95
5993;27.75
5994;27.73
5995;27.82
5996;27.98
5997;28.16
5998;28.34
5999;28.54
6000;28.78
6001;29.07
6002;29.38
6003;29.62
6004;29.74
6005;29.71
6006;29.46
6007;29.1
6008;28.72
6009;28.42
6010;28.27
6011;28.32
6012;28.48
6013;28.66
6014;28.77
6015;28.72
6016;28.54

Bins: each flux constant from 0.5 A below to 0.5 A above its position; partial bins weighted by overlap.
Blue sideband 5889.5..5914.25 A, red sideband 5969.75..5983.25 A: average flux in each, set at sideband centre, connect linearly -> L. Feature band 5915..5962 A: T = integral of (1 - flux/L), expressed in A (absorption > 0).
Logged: -2.6 A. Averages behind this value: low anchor 25.7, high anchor 28.6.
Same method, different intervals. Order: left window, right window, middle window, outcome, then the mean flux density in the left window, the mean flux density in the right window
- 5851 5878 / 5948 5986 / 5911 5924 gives 0.6 A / 29.1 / 29.4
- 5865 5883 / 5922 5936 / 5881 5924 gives 4.0 A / 27.6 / 28.8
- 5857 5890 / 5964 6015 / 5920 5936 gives -0.5 A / 26.8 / 28.9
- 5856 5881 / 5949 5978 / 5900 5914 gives 0.3 A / 28.5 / 29.7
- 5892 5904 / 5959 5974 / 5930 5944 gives -0.2 A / 24.7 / 30.4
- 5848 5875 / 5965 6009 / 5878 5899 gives 4.8 A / 29.4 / 28.9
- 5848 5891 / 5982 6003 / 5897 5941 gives -0.6 A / 27.2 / 28.8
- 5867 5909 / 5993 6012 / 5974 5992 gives -0.4 A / 25.5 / 28.7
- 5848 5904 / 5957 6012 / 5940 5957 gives 0.0 A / 26.5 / 29.2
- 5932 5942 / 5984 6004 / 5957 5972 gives -1.0 A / 28.5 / 28.8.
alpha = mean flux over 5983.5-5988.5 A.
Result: 29.7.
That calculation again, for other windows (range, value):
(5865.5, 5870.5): 30.4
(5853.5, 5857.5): 29.6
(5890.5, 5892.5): 20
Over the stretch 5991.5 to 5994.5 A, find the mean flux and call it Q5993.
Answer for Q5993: 27.8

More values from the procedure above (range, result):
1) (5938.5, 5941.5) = 28.5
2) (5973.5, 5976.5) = 28.8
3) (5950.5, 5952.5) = 28.6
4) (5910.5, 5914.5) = 28.1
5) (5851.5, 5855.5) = 29.5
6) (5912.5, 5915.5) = 28.1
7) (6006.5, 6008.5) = 28.9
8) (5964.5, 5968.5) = 30.2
